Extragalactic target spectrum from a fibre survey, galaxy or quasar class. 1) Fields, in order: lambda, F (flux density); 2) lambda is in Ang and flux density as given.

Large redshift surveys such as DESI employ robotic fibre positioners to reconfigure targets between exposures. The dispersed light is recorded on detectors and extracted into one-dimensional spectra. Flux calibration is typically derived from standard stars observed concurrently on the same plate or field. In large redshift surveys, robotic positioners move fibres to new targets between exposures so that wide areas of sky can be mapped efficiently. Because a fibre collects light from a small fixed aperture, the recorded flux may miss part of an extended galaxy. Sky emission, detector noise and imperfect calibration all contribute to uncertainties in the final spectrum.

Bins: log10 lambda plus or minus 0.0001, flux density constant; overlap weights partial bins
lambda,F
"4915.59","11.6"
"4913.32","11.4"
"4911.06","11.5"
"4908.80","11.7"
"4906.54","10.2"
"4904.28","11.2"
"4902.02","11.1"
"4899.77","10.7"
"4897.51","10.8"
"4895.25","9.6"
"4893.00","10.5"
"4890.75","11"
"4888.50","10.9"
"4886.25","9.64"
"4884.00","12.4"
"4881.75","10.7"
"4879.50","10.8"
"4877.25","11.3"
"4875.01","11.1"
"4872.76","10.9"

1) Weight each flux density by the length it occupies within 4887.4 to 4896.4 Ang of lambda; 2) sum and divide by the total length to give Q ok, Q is 10.5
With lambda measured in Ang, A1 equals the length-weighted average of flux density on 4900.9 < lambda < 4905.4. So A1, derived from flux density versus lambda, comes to 11.1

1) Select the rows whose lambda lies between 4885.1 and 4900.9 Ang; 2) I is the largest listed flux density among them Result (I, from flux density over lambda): 11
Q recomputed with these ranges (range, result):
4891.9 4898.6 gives 10.3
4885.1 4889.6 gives 10.3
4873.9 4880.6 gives 11.1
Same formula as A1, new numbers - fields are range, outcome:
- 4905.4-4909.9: 10.9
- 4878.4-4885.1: 11.3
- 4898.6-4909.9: 11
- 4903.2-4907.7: 10.7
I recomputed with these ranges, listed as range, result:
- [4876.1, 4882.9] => 11.3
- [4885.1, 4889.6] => 10.9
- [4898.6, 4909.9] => 11.7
